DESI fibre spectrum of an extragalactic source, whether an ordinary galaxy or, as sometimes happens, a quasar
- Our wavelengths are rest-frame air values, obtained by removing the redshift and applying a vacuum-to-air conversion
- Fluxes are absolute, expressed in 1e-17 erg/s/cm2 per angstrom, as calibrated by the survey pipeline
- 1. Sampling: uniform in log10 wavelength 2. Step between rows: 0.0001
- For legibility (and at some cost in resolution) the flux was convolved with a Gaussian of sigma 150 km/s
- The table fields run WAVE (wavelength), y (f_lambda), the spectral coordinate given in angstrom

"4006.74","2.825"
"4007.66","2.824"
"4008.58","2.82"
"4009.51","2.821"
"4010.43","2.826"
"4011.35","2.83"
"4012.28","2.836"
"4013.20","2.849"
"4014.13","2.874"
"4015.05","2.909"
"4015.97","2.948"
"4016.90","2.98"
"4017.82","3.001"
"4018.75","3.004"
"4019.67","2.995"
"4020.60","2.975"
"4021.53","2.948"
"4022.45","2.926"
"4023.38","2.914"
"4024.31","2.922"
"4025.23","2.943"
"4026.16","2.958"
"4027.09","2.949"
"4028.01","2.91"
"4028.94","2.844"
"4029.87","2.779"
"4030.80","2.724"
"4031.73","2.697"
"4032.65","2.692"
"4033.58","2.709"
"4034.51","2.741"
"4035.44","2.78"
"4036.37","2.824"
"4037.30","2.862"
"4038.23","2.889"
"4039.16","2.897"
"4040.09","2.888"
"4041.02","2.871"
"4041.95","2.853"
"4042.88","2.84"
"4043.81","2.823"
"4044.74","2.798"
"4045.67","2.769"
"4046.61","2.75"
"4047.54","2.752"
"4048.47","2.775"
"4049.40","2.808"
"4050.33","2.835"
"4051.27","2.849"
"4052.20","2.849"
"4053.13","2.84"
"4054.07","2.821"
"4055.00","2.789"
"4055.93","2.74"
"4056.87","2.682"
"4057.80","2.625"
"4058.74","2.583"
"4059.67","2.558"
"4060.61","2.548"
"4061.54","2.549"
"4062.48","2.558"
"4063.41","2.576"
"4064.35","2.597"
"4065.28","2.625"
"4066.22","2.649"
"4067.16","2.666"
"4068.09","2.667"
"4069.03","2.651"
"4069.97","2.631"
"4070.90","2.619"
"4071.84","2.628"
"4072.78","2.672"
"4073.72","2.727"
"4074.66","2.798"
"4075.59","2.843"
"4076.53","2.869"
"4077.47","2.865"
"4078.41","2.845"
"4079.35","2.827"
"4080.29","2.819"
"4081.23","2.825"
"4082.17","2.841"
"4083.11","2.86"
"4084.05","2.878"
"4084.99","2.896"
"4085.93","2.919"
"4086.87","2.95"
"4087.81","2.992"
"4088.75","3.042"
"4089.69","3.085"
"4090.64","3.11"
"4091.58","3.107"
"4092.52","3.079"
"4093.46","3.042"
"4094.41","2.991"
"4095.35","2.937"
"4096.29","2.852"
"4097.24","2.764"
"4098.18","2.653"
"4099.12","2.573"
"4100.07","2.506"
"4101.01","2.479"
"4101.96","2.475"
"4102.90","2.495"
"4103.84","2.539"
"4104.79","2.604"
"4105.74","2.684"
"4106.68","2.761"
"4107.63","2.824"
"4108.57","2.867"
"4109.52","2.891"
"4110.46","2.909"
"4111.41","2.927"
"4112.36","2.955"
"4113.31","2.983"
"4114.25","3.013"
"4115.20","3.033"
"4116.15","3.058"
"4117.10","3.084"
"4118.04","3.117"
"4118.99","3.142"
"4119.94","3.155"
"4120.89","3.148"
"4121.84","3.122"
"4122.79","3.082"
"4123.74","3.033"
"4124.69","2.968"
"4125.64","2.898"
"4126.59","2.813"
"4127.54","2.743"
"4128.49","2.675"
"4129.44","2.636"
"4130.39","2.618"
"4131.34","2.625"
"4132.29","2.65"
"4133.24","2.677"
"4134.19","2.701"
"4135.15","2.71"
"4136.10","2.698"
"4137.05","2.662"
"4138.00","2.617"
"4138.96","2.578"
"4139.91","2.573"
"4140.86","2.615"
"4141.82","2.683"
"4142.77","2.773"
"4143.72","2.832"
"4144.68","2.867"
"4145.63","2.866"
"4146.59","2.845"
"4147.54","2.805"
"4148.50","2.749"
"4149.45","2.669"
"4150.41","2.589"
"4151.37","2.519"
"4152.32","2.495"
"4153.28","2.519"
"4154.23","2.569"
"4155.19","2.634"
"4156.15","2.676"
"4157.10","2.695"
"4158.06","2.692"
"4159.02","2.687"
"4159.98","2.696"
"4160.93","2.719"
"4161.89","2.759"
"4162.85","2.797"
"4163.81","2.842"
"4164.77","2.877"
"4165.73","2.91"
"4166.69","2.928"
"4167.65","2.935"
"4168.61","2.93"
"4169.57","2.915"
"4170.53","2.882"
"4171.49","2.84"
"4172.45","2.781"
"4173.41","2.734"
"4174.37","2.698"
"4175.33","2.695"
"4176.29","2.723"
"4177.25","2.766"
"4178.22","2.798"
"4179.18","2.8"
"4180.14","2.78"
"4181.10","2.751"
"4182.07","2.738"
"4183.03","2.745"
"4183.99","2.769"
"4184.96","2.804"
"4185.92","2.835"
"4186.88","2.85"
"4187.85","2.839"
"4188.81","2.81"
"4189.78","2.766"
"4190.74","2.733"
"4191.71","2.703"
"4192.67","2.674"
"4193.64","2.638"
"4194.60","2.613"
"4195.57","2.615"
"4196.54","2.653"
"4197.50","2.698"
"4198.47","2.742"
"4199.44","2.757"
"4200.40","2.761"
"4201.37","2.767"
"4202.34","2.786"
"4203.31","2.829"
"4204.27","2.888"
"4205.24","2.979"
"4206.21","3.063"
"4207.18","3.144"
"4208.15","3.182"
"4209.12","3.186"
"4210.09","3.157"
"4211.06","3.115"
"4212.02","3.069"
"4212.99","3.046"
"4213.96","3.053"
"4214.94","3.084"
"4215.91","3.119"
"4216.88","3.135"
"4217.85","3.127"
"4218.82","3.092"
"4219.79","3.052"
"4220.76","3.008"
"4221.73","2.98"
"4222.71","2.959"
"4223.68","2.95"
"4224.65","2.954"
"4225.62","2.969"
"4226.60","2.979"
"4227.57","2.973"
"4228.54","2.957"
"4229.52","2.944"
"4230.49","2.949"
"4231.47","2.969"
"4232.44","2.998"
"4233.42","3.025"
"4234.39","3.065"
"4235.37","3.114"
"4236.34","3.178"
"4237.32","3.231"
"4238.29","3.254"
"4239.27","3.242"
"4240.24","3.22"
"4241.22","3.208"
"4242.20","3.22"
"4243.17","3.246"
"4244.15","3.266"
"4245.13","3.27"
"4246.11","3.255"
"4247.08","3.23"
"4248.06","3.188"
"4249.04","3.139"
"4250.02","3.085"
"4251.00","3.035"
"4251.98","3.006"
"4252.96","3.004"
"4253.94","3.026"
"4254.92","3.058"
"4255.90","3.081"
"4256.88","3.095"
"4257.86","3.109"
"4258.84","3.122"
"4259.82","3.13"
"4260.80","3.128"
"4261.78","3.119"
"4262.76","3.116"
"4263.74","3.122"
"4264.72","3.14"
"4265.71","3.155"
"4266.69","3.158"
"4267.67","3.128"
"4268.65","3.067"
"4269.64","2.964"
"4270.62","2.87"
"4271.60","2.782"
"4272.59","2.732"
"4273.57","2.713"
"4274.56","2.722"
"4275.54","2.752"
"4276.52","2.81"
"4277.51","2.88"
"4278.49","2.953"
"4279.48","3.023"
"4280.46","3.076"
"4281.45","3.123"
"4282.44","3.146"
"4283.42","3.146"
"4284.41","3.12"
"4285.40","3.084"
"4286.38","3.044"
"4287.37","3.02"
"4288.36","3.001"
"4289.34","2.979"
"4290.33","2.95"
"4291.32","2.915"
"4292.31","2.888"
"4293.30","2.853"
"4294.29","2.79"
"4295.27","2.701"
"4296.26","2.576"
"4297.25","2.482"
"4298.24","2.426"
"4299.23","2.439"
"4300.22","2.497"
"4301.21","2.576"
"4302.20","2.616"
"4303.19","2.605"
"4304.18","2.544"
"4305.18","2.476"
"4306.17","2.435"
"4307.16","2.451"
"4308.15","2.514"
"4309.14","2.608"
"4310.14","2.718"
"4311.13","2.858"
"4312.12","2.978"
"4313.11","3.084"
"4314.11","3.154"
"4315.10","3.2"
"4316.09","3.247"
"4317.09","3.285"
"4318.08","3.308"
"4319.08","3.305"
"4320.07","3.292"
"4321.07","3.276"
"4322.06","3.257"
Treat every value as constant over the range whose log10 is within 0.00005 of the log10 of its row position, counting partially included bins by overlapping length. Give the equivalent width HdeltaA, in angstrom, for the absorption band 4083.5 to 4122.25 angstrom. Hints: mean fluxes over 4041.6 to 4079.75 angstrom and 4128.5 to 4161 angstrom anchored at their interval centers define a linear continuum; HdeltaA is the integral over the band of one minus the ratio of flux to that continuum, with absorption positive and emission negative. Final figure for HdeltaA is -2.8 angstrom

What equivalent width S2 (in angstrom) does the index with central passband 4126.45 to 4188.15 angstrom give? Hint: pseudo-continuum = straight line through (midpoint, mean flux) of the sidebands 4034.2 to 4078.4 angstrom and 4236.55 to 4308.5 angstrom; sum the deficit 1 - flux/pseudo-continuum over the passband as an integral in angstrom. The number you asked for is 2.3 angstrom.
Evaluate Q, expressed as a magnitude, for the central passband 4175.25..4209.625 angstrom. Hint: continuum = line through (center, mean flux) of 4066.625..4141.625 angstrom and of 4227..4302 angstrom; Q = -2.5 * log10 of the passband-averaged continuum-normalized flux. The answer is 0.04 mag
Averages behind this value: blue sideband 2.82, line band 2.8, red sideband 3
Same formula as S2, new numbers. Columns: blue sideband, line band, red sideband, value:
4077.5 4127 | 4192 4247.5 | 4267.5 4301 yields -2.6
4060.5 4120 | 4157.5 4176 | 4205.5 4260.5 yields 1.0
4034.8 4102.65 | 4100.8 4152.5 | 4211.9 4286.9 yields 1.4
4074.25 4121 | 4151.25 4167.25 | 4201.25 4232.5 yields 1.3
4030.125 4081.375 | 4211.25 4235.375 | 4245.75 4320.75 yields -1.1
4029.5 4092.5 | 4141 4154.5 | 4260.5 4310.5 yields 0.5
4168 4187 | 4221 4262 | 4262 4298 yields -2.9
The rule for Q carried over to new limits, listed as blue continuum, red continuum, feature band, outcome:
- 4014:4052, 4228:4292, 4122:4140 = 0.076 mag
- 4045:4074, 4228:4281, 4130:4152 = 0.060 mag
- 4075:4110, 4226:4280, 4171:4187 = 0.069 mag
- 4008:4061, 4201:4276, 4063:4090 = 0.034 mag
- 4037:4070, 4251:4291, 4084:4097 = -0.078 mag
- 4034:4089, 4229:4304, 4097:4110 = 0.065 mag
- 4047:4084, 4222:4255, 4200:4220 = 0.000 mag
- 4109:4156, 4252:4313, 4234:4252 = -0.117 mag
